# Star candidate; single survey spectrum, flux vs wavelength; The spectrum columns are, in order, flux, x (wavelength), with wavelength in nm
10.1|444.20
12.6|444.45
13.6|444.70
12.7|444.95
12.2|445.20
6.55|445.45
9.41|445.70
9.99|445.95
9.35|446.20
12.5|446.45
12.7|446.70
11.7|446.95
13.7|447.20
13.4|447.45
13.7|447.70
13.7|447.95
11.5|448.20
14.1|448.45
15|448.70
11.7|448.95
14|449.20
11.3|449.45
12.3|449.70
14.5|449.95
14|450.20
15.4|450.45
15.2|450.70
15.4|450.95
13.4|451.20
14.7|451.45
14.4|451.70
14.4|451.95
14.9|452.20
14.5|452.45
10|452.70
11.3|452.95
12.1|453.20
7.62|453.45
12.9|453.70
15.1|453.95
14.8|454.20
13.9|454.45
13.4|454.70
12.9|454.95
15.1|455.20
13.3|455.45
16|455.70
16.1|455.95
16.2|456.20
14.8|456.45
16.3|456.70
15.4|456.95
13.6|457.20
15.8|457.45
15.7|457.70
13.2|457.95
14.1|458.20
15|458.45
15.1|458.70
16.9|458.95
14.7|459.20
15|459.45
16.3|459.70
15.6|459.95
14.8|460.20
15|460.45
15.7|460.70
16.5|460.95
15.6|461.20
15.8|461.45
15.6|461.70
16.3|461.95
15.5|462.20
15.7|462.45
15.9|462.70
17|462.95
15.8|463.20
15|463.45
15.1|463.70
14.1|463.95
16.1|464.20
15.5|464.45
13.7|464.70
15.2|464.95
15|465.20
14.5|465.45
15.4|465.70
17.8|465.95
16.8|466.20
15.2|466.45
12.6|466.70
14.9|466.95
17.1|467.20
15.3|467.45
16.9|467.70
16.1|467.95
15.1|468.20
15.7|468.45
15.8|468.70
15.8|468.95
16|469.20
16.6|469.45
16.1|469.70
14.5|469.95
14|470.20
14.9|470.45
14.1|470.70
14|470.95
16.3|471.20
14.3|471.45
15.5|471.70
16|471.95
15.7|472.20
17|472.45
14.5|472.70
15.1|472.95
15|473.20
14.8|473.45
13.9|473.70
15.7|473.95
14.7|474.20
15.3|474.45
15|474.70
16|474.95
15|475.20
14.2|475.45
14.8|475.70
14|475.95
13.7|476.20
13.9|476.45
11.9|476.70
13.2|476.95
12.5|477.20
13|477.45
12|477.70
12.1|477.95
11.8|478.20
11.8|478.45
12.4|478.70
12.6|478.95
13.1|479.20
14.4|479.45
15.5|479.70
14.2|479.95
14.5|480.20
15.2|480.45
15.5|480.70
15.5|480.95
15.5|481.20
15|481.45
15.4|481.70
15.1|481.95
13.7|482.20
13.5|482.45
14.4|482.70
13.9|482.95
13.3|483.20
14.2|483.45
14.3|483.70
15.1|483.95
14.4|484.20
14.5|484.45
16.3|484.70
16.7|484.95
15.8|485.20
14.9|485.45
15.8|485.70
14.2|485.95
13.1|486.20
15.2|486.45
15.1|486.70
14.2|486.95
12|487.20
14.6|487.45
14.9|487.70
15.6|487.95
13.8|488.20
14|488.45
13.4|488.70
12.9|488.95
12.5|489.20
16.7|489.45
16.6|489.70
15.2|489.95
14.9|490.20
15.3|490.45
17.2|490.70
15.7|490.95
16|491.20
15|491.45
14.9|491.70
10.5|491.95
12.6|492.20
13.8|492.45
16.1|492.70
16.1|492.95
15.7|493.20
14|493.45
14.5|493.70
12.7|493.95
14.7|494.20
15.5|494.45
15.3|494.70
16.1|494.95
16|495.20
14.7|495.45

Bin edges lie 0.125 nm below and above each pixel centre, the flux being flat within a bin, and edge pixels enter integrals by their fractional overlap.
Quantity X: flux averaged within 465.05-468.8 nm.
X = 15.6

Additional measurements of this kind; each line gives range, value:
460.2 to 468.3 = 15.5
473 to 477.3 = 14.4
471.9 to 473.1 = 15.6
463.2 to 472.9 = 15.4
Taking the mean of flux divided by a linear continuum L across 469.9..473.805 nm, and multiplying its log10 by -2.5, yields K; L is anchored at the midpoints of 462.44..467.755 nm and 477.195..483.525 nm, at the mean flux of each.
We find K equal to -0.02 mag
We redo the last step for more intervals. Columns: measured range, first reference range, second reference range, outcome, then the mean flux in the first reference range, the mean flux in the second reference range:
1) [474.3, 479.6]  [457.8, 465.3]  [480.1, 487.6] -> 0.109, 15.4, 14.7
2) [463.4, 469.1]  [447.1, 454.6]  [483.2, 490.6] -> -0.108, 13.4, 14.7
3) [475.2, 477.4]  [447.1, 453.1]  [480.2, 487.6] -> 0.067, 13.6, 14.7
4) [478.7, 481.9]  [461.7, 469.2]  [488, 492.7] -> 0.025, 15.6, 14.6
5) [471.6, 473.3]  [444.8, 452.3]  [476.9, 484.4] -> -0.141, 12.9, 13.9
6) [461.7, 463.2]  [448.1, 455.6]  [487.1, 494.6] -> -0.165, 13.5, 14.6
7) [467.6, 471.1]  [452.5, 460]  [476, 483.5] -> -0.105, 14.3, 13.8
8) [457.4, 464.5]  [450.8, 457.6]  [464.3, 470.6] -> -0.051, 14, 15.5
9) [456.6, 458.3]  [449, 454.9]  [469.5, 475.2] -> -0.074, 13.4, 15.1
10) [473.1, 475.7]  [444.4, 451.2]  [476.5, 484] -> -0.102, 12.7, 13.8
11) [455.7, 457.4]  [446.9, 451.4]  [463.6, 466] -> -0.082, 13.6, 15.2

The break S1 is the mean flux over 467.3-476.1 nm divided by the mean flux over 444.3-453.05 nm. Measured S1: 1.19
